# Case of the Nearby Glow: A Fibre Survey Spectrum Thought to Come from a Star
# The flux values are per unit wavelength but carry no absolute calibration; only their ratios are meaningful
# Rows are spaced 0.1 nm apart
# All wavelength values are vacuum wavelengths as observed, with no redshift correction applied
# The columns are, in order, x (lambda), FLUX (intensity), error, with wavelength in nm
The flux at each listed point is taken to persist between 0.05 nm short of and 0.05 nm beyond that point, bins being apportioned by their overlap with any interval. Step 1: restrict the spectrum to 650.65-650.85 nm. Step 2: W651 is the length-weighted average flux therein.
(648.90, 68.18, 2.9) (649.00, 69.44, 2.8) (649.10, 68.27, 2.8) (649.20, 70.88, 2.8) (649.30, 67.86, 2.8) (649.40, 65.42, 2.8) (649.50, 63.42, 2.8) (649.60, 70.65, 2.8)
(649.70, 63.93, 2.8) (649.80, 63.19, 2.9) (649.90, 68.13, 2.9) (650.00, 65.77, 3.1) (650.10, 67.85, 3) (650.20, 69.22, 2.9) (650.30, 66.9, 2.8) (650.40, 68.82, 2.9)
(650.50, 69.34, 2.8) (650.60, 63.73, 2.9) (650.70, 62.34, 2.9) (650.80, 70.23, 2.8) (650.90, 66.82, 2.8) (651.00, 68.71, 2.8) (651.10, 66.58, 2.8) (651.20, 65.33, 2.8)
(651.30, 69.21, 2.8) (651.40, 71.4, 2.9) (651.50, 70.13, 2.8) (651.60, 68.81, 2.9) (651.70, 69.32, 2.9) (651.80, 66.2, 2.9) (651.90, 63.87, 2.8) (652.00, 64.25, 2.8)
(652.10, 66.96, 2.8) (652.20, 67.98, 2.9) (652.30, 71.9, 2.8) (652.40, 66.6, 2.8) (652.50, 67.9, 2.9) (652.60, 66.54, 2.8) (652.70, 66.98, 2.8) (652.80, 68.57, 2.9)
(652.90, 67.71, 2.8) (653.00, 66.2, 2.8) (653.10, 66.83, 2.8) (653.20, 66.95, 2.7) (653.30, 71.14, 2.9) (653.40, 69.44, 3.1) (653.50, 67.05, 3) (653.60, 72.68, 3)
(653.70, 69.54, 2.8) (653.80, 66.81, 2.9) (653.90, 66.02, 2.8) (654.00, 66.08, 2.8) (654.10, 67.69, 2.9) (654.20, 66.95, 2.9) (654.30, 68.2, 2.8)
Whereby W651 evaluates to 66.3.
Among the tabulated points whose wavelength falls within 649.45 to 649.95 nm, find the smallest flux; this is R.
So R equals 63.19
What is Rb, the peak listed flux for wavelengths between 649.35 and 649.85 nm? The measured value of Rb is 70.65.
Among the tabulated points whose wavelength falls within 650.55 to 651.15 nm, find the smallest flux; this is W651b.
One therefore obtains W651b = 62.34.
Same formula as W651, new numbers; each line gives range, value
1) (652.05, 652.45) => 68.4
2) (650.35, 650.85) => 66.9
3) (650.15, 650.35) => 68.1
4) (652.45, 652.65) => 67.2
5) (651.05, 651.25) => 66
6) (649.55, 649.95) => 66.5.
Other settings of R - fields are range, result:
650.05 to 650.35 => 66.9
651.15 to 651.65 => 65.33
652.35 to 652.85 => 66.54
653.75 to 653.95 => 66.02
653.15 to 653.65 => 66.95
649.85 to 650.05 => 65.77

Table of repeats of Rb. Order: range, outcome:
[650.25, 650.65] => 69.34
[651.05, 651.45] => 71.4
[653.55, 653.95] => 72.68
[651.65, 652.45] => 71.9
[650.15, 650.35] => 69.22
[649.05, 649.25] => 70.88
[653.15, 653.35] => 71.14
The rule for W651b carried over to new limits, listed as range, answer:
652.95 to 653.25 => 66.2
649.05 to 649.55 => 63.42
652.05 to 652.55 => 66.6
